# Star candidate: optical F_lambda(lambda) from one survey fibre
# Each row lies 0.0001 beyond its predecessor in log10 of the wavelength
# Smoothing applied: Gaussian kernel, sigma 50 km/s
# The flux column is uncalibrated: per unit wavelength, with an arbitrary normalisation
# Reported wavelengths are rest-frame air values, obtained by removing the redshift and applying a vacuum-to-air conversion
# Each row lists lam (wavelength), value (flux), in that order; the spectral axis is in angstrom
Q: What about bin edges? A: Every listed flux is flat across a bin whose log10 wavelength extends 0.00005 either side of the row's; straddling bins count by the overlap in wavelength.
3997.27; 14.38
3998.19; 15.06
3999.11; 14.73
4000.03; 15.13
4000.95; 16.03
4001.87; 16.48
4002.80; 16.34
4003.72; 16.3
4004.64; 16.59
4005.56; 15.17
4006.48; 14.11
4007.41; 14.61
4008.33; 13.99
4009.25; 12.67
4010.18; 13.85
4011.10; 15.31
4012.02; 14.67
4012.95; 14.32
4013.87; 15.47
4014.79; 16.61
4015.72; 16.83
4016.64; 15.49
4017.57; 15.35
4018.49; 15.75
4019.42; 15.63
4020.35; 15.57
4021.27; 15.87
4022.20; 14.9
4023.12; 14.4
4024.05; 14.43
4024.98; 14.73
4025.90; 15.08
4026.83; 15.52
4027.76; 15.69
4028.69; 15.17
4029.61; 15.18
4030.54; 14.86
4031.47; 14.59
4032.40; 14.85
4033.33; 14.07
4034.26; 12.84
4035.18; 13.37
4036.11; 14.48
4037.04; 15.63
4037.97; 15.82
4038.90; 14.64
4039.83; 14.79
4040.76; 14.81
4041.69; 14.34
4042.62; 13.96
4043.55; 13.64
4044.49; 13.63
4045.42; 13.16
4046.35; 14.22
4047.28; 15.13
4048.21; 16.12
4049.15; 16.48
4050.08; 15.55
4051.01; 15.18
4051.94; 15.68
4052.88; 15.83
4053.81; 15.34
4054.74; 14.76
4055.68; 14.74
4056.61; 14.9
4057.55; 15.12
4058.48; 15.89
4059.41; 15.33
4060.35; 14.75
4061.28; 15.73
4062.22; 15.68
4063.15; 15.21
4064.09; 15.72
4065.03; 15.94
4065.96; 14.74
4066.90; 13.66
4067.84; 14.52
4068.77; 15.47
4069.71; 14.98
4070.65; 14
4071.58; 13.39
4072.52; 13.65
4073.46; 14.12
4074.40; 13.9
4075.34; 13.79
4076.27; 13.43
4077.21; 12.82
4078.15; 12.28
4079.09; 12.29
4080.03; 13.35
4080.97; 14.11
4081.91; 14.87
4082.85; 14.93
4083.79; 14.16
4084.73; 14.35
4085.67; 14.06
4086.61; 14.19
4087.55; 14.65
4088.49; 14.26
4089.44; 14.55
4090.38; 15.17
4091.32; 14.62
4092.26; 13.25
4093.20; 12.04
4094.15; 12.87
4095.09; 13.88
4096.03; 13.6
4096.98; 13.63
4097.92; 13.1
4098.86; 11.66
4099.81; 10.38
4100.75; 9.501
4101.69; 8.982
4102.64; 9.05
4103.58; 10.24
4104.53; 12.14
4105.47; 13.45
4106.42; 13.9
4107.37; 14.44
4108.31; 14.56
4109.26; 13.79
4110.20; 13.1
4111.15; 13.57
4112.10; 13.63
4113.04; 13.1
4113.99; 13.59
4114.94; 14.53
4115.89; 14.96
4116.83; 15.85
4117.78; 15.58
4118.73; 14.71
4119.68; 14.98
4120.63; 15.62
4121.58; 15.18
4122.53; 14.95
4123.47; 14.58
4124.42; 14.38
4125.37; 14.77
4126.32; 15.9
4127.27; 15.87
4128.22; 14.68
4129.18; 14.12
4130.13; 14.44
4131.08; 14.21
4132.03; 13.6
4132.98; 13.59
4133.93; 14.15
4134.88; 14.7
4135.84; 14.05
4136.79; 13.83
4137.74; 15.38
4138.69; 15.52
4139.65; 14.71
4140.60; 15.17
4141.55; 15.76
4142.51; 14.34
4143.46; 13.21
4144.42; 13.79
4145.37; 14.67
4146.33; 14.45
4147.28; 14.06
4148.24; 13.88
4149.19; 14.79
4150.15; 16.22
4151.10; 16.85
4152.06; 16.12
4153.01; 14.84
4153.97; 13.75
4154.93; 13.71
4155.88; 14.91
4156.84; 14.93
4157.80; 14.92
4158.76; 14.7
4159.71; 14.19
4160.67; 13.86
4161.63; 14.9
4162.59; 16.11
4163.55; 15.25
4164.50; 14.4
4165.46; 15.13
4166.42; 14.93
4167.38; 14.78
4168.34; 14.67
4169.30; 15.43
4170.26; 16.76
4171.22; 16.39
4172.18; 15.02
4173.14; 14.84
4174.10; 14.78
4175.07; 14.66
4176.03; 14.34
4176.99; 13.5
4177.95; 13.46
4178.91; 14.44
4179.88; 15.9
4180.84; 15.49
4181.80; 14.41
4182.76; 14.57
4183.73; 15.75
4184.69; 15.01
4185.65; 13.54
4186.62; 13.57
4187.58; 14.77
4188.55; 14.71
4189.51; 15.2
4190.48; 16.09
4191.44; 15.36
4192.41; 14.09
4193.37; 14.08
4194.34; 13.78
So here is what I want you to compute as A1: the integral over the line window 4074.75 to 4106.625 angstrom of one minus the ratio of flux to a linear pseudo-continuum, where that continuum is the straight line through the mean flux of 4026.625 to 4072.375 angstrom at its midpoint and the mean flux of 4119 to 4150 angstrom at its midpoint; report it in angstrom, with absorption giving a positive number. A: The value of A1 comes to 3.7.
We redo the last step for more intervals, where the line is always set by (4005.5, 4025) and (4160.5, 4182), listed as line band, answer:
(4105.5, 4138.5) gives 1.1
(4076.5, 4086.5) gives 0.8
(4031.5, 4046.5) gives 0.7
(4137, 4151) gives 0.2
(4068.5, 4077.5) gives 0.6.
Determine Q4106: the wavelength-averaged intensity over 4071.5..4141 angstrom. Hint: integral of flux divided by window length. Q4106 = 13.8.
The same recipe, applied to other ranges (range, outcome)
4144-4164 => 14.8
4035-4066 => 15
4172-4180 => 14.5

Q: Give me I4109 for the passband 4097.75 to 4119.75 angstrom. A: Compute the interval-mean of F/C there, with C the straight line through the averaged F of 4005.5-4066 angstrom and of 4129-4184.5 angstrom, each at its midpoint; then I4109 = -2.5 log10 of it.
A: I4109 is 0.14 mag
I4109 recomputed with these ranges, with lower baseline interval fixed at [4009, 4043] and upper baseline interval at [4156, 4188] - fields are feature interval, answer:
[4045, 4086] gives 0.02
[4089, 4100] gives 0.12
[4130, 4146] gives 0.03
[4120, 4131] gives 0.00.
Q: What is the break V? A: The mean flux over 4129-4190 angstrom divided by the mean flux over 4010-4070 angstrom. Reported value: 0.98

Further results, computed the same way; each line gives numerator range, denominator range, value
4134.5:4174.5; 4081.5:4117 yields 1.12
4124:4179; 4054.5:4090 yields 1.02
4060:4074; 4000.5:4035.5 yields 0.98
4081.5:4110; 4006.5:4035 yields 0.88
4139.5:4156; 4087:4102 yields 1.14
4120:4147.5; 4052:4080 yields 1.00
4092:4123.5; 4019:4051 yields 0.90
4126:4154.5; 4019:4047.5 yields 1.00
